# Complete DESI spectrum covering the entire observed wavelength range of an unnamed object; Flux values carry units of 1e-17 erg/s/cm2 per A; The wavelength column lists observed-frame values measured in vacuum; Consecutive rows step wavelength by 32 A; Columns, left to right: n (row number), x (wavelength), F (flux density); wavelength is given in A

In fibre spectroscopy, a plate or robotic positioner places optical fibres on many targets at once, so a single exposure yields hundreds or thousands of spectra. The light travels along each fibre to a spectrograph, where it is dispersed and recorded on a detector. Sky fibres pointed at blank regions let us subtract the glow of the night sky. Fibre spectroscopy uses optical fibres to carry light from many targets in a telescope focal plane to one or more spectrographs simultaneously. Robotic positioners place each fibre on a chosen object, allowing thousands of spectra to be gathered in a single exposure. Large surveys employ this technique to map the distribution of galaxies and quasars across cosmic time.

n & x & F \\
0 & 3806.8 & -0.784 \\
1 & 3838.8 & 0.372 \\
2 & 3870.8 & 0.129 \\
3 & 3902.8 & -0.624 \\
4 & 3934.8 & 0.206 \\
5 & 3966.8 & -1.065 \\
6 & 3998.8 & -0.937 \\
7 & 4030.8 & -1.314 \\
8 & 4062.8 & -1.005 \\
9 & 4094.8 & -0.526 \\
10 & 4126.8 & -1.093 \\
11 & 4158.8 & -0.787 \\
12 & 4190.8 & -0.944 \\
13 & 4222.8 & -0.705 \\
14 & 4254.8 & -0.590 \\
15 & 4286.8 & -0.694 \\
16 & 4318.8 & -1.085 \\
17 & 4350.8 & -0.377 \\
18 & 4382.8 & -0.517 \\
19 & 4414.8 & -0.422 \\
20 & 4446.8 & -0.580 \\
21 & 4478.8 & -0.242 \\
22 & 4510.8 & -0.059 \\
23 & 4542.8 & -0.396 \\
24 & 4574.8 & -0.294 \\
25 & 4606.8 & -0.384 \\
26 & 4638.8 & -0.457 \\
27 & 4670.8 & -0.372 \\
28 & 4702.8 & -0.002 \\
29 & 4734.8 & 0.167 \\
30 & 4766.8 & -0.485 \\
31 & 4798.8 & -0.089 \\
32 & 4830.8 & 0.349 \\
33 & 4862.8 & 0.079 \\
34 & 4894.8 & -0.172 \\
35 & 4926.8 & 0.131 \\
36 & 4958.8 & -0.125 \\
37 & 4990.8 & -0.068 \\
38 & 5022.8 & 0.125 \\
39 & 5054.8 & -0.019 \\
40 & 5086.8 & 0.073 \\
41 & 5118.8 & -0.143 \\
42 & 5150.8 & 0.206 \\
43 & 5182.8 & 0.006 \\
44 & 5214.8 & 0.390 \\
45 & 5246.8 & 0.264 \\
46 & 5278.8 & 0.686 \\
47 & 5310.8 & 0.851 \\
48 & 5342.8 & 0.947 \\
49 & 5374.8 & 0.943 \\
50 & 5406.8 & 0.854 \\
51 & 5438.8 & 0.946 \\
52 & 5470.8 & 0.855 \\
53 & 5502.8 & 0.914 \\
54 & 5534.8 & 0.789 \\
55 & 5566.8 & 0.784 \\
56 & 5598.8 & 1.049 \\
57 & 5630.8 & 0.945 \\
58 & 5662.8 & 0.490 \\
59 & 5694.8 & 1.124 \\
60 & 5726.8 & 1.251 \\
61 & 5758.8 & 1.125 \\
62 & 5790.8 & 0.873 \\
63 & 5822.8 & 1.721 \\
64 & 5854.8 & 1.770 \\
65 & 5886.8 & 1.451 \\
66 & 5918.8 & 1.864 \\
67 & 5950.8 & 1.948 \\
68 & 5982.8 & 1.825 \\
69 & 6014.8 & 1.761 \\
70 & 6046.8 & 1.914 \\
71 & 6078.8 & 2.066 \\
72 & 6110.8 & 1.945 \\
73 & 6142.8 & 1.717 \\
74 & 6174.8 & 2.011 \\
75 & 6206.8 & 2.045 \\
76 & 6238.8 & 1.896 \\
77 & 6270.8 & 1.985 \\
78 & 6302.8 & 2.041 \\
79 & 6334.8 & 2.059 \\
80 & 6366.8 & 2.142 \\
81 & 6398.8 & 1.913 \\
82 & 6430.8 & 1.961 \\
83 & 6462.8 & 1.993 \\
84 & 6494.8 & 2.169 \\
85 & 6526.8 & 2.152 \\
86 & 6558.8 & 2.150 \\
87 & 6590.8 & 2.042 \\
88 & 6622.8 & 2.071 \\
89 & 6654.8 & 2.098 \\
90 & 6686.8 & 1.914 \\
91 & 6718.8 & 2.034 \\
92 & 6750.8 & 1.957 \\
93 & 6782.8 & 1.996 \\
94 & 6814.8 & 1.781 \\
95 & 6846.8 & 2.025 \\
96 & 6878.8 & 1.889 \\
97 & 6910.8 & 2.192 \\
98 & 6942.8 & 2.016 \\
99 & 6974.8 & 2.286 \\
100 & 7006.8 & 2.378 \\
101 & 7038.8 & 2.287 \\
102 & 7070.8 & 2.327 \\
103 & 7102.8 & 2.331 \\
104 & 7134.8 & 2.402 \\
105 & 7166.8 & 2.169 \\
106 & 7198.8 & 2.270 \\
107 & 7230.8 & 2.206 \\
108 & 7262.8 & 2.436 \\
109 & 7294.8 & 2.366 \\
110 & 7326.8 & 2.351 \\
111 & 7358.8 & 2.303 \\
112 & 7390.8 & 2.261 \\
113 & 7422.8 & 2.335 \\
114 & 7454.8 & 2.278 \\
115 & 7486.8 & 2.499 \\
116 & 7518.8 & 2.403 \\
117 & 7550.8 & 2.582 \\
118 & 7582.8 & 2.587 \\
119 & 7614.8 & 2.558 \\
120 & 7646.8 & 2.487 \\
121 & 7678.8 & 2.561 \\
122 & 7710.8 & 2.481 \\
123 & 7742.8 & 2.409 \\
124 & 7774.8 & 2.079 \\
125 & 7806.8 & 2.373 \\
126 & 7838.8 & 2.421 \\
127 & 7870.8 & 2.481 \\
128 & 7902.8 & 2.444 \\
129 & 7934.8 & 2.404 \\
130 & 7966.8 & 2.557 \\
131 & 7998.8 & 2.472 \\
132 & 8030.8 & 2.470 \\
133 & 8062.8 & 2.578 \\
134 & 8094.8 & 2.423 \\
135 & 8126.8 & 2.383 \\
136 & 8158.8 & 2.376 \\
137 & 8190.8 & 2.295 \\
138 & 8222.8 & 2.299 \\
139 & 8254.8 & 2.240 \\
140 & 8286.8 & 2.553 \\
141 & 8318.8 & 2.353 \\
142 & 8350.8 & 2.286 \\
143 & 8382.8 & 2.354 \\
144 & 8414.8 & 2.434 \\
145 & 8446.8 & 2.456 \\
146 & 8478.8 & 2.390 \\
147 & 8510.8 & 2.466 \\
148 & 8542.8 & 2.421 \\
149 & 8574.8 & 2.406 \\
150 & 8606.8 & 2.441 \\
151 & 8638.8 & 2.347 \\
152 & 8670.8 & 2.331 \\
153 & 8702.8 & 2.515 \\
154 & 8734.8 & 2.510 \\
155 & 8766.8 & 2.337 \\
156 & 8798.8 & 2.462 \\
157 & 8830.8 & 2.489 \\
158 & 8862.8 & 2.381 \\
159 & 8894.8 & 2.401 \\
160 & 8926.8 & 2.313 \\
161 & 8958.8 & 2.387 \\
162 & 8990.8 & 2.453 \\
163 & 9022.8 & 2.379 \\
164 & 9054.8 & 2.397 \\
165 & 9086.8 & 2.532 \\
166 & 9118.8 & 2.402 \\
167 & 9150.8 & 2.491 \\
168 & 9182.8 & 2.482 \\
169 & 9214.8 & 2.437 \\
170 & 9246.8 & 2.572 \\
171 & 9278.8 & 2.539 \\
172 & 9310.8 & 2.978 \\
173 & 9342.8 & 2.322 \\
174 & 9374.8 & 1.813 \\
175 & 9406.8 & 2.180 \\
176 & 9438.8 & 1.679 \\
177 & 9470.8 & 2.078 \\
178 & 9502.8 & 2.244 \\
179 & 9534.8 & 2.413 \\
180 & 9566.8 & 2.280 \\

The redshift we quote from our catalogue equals 0.32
